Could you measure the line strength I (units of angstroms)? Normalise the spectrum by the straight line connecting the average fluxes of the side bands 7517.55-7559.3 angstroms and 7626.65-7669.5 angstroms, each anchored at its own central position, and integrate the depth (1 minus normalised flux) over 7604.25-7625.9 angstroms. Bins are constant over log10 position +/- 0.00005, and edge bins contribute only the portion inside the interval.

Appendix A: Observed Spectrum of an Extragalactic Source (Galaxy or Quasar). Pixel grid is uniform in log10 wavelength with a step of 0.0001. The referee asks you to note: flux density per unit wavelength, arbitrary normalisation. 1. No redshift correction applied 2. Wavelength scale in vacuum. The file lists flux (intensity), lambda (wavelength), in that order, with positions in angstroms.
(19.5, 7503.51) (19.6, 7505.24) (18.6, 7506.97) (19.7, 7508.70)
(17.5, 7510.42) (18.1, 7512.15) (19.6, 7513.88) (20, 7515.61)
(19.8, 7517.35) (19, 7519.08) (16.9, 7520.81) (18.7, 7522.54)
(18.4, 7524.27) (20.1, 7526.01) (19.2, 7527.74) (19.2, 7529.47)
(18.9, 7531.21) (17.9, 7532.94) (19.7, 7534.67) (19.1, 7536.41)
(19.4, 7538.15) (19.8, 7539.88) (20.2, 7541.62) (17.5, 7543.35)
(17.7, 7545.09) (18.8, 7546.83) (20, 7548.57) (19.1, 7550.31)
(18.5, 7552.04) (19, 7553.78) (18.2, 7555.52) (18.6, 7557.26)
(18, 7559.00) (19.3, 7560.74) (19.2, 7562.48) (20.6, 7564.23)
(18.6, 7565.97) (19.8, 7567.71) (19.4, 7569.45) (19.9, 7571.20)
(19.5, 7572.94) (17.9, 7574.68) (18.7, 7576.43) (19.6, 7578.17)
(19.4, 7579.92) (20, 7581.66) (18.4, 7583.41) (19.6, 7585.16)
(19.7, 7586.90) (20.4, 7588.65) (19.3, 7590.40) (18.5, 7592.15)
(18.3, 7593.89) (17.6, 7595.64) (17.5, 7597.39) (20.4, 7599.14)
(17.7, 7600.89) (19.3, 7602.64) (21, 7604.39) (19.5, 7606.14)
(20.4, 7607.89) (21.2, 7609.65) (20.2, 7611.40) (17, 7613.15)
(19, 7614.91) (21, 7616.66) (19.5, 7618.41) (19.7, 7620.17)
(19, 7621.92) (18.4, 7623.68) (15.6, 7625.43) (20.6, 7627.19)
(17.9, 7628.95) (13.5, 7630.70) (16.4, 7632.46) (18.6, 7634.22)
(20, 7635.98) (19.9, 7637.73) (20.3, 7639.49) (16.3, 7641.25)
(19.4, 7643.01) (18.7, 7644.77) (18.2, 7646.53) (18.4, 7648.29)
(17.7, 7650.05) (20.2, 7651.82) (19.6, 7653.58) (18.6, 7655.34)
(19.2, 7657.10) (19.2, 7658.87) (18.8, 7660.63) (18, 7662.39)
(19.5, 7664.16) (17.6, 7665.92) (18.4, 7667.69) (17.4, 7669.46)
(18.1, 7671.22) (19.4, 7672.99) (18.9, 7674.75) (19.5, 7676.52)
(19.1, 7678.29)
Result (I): -0.9 angstroms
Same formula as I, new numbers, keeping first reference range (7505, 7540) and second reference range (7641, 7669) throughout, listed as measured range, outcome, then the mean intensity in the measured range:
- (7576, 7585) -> -0.2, 19.3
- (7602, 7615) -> -0.7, 19.7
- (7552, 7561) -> 0.2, 18.6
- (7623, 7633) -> 0.9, 17.1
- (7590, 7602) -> 0.2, 18.5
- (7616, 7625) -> -0.3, 19.3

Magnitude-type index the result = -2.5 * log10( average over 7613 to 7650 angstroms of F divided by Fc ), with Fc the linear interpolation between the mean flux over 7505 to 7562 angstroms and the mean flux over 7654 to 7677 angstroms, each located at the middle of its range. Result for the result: 0.02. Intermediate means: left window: 18.9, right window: 18.7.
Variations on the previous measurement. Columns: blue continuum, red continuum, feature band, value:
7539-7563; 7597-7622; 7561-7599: 0.00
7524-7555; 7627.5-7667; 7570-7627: -0.03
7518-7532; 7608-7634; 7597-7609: -0.05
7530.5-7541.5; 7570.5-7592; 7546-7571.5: 0.01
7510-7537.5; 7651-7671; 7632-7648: 0.00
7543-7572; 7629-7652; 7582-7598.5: -0.01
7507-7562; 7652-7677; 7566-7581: -0.02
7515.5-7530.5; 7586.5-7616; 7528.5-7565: 0.00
